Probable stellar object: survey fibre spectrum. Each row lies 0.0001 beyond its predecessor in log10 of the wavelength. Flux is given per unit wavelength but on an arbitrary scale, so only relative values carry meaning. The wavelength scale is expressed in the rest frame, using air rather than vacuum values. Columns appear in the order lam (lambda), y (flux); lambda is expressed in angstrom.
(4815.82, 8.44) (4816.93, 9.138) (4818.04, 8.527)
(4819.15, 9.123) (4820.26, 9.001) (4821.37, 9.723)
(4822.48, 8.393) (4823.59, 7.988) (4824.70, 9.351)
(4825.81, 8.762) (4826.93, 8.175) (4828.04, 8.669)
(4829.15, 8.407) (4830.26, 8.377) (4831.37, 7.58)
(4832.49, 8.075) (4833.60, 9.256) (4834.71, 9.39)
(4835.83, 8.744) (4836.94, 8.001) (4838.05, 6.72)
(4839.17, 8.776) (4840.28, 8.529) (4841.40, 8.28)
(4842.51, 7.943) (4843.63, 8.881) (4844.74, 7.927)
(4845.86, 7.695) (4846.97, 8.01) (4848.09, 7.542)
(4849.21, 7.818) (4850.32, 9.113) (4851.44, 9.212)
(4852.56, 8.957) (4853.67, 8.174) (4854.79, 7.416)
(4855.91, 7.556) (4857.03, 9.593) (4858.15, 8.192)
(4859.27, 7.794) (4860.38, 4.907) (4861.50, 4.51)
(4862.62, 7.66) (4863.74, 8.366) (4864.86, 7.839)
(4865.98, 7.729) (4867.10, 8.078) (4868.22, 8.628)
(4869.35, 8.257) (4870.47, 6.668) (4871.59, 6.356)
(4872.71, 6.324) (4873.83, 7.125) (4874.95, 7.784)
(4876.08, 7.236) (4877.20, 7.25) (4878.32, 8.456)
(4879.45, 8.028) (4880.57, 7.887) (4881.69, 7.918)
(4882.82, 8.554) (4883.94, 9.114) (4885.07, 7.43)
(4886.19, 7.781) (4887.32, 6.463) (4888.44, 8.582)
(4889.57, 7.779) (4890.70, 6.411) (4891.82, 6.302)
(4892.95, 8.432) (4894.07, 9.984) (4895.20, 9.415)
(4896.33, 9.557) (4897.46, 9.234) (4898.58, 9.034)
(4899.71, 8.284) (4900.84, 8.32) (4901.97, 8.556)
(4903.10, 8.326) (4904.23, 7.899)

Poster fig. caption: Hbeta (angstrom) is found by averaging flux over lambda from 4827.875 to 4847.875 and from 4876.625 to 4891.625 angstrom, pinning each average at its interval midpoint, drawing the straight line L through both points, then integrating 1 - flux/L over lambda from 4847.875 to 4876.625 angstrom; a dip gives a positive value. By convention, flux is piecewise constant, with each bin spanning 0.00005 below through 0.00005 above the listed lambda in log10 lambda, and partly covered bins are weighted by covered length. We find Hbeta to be 1.33 angstrom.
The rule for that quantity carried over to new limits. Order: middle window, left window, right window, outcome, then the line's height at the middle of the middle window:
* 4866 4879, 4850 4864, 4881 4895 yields 0.6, 7.85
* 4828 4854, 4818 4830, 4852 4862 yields -0.8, 8.09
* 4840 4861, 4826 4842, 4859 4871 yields -0.7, 7.8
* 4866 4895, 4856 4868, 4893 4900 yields 2.4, 8.43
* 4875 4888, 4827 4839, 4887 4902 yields 0.8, 8.33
